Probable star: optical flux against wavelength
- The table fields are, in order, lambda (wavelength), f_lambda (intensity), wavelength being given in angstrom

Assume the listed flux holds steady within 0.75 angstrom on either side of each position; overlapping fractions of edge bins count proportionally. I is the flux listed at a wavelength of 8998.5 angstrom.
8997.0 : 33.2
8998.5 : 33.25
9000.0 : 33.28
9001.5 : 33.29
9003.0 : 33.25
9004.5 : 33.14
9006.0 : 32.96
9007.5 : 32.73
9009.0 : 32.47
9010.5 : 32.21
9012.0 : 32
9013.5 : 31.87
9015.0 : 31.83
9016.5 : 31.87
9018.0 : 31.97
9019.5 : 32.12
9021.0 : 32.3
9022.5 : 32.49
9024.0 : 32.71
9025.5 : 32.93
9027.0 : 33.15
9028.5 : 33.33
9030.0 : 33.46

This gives 33.25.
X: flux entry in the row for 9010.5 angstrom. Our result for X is 32.21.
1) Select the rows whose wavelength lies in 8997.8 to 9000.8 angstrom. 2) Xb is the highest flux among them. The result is 33.28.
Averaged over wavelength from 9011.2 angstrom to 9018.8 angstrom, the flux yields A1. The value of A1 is 31.9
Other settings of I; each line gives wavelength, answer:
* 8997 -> 33.2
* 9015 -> 31.83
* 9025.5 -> 32.93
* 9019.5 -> 32.12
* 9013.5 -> 31.87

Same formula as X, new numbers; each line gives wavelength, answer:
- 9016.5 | 31.87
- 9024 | 32.71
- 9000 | 33.28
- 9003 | 33.25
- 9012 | 32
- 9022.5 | 32.49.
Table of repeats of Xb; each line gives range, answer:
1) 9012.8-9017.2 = 31.87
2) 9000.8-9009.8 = 33.29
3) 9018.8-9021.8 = 32.3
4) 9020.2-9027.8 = 33.15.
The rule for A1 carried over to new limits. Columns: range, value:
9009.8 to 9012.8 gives 32.1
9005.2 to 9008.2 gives 32.9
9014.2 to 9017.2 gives 31.9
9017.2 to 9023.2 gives 32.2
